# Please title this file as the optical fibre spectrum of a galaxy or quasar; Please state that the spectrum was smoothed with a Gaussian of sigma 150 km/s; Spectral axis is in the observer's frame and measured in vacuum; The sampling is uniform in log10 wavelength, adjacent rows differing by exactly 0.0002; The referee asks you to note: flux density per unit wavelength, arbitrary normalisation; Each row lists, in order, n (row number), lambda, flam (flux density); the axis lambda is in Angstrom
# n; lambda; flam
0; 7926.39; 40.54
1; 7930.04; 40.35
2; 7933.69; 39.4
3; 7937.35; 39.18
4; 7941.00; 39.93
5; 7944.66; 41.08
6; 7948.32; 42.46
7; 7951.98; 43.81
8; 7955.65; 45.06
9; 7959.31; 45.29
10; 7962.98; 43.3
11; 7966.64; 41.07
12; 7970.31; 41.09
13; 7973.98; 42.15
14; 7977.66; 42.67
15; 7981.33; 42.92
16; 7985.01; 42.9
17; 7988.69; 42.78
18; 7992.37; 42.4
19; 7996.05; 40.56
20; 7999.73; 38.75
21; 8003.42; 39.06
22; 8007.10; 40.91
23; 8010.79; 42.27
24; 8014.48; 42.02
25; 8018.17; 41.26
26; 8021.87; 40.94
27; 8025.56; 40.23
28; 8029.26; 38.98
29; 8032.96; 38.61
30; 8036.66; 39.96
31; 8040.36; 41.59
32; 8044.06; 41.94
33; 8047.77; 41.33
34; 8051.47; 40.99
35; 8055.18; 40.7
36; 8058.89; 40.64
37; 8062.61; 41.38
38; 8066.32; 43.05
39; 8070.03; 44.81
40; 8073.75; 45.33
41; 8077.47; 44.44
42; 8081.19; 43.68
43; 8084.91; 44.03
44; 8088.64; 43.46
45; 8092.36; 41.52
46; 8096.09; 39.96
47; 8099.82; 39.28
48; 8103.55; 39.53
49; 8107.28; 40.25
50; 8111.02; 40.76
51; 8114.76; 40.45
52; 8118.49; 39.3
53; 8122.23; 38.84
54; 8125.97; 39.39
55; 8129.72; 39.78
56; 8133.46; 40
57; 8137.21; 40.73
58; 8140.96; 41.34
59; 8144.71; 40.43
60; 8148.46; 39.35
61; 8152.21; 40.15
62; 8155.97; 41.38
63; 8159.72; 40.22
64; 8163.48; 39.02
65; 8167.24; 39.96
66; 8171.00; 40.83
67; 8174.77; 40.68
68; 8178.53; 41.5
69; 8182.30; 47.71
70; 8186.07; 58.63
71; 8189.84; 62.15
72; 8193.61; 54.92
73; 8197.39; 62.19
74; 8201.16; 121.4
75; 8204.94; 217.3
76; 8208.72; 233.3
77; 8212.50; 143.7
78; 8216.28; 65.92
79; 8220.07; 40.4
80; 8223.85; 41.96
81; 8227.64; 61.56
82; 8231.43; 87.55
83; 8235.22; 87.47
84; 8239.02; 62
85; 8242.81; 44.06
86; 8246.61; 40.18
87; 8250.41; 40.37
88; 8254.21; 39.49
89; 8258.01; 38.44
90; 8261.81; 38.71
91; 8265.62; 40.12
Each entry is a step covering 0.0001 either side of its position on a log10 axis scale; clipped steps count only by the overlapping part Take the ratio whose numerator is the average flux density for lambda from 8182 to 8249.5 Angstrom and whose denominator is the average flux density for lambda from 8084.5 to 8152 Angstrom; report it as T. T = 2.11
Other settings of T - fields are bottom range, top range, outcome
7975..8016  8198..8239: 2.56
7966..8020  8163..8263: 1.70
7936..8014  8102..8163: 0.96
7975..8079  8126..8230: 1.58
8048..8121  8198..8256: 2.11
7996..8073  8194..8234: 2.56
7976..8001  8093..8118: 0.96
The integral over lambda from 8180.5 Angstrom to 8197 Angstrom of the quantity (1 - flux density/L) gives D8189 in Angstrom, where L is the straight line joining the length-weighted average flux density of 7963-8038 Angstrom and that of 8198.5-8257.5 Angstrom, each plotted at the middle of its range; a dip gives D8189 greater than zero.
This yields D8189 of 4.7 Angstrom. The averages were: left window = 41.1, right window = 86.8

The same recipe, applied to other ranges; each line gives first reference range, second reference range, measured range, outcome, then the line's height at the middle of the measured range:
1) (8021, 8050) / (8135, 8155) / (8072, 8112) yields -1.6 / 40.4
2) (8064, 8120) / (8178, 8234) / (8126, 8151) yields 8.7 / 61.8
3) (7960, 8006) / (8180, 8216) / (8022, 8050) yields 8.5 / 58.2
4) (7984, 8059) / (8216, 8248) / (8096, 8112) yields 2.7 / 48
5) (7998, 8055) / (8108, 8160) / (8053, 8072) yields -0.8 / 40.4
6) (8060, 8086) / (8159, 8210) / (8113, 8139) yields 8.7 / 59.9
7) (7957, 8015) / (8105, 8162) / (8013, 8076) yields -0.3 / 41.2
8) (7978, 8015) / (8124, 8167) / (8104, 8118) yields 0.1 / 40.5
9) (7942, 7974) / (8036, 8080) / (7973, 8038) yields 2.2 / 42.5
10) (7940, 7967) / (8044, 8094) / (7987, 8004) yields 0.8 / 42.8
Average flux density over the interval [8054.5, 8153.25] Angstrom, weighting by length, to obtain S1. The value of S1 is 41.2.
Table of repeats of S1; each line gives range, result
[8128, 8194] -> 43.6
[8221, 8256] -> 55.7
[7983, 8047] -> 40.9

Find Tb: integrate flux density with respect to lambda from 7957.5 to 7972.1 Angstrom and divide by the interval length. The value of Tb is 42.7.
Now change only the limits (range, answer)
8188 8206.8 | 104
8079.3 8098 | 42.5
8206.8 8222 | 121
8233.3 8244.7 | 64.6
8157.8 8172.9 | 40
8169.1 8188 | 45.9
